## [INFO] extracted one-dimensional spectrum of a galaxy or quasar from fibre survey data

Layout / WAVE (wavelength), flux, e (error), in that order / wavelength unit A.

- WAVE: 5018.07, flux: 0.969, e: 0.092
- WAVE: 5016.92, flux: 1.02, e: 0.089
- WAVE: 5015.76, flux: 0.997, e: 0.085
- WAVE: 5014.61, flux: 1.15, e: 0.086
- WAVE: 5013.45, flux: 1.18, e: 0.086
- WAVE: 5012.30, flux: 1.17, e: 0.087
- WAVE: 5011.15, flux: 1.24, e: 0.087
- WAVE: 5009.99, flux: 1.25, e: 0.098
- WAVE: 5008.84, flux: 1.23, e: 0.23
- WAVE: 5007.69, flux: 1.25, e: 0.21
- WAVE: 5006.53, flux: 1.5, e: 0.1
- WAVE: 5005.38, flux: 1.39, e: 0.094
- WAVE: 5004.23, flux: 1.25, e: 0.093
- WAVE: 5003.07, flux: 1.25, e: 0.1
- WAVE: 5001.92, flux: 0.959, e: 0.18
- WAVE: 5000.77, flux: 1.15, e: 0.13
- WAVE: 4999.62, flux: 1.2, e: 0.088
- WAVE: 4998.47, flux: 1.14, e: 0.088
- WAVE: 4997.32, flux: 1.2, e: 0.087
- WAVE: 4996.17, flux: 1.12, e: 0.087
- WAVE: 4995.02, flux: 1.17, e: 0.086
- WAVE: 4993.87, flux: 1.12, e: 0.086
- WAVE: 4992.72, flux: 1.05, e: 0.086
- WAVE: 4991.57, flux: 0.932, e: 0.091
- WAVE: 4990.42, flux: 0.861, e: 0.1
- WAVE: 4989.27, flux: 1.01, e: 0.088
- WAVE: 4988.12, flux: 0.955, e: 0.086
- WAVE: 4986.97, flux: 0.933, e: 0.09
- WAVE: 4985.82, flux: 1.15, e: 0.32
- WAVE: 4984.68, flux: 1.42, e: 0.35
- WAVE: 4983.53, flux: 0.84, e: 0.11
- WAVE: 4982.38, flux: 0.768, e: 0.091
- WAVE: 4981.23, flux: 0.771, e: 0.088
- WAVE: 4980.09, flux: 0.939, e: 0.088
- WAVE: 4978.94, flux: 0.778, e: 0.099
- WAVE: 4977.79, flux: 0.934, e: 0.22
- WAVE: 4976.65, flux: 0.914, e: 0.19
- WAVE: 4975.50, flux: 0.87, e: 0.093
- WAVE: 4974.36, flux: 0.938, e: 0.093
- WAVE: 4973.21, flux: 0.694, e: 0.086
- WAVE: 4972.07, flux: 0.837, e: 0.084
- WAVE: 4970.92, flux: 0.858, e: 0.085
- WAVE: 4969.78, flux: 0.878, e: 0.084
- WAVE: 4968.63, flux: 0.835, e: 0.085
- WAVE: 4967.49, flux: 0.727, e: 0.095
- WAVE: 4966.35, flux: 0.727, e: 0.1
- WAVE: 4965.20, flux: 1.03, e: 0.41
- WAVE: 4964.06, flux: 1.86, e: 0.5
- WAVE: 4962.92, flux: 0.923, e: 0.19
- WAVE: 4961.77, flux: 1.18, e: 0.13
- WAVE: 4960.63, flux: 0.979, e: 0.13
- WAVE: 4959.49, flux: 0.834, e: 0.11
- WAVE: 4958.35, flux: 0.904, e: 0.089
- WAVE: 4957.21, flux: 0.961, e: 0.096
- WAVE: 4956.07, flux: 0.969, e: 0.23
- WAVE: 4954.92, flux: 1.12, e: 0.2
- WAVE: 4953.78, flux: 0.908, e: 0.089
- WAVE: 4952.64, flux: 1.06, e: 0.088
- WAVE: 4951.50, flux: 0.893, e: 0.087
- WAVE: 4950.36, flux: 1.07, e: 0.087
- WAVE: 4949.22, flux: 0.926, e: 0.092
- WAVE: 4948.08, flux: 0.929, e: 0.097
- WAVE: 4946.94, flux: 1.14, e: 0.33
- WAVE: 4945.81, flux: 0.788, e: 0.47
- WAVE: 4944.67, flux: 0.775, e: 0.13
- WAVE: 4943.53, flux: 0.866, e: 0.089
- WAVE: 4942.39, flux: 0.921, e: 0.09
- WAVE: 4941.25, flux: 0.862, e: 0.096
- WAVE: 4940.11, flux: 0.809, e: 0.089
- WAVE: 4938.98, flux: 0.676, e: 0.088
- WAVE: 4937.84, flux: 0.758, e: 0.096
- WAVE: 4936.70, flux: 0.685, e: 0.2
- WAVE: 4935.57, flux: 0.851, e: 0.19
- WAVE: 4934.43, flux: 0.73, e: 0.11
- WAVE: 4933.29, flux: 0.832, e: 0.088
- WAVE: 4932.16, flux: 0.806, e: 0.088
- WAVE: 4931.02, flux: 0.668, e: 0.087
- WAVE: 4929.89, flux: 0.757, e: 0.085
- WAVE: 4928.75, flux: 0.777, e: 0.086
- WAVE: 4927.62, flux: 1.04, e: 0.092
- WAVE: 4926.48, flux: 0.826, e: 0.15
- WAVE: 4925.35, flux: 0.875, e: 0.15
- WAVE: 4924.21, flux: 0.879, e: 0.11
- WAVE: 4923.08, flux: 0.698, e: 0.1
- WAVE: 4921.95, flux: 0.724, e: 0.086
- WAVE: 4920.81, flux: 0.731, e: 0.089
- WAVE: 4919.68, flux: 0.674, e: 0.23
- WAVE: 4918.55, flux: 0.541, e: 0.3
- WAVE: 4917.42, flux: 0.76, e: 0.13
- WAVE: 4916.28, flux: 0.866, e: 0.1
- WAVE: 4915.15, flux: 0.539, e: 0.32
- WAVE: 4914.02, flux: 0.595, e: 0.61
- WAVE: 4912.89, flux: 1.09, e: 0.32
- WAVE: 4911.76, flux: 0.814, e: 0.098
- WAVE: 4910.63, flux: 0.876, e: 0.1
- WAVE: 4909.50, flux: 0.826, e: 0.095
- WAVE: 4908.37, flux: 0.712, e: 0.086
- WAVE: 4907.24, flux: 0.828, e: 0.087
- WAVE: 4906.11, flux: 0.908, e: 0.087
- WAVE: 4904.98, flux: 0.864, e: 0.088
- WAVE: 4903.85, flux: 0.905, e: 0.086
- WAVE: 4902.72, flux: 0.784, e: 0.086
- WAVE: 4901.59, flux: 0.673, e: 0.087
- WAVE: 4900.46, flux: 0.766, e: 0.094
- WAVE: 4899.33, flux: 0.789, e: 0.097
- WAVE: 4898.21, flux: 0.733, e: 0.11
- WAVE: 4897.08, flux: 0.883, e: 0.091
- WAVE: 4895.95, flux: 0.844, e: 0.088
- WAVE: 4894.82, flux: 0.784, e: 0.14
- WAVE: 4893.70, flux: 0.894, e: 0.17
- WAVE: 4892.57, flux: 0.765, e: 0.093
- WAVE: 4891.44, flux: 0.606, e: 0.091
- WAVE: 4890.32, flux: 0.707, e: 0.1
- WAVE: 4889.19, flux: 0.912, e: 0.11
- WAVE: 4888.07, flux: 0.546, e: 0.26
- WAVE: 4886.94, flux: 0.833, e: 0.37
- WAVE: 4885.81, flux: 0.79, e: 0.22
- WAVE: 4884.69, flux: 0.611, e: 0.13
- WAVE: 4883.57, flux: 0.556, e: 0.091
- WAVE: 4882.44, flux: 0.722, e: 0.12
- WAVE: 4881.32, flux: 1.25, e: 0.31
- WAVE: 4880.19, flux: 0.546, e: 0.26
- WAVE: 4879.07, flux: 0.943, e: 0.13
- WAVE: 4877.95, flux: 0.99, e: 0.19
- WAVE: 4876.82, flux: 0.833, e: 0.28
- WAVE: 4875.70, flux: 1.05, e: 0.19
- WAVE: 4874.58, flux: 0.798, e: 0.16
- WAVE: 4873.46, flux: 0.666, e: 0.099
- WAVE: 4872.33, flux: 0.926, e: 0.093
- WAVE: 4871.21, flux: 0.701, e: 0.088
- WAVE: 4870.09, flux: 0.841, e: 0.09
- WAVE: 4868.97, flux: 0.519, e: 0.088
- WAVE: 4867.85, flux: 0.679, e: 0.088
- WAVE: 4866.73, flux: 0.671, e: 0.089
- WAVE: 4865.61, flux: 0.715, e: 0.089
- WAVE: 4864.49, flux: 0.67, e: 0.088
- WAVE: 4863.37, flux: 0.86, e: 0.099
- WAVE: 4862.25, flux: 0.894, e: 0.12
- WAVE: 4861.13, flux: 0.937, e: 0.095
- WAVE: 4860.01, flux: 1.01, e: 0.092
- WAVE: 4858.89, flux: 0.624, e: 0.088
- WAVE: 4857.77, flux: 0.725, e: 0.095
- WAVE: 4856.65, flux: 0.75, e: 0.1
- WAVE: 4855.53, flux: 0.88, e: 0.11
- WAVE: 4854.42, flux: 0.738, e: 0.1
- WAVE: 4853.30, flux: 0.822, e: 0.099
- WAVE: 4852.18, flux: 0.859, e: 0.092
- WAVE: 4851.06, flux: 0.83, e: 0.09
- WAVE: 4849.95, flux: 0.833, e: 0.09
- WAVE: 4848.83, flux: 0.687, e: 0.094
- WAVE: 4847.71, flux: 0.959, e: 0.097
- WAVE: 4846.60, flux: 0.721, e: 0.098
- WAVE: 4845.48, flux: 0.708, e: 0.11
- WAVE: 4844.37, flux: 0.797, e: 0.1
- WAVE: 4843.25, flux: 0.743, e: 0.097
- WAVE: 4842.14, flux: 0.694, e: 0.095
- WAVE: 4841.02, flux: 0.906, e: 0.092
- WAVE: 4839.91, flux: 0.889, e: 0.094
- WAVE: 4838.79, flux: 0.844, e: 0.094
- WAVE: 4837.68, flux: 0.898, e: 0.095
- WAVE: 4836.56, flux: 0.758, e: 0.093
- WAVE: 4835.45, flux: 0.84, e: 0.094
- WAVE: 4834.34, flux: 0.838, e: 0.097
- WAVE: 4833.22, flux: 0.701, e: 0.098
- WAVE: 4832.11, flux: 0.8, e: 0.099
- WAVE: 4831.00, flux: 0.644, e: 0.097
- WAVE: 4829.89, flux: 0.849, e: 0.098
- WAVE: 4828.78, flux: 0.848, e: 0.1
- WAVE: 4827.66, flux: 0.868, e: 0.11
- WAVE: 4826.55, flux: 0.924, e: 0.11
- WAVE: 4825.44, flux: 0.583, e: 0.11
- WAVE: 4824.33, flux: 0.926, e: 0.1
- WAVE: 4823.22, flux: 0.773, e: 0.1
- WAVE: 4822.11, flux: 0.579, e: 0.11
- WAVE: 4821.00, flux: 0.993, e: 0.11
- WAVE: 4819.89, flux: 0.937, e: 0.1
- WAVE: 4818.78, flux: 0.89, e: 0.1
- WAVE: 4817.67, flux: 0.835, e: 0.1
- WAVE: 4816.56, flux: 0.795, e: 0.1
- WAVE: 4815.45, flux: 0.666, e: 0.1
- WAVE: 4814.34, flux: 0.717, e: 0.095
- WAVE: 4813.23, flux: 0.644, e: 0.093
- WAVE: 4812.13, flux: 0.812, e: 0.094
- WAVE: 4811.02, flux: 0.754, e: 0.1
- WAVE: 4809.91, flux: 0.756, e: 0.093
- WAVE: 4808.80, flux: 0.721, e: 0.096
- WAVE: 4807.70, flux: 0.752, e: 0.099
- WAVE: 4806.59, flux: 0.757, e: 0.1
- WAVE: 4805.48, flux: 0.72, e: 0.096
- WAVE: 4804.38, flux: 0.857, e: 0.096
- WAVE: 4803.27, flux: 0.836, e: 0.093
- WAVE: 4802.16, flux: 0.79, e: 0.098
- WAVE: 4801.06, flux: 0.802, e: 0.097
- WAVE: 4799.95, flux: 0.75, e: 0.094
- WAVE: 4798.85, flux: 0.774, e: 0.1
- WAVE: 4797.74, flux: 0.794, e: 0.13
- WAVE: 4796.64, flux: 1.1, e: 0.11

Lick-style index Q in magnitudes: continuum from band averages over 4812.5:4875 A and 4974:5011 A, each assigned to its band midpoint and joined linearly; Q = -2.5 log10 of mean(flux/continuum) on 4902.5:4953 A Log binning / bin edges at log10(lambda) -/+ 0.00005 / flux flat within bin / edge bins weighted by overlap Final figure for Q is 0.16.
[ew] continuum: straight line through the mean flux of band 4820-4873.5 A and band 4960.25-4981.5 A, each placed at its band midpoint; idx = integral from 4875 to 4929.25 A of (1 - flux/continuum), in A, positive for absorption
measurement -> 3.8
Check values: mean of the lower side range 0.792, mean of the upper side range 0.932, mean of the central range 0.795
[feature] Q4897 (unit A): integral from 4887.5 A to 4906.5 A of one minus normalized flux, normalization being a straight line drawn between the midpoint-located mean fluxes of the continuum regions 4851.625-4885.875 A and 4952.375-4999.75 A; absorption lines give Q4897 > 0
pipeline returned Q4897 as 1.30 A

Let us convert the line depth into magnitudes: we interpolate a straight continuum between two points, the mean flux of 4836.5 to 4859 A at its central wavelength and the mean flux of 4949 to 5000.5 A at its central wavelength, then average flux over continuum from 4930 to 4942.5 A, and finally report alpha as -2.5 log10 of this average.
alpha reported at 0.19 mag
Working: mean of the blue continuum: 0.798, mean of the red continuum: 0.983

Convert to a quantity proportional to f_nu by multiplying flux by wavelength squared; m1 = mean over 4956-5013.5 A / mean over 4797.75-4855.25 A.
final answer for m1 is 1.40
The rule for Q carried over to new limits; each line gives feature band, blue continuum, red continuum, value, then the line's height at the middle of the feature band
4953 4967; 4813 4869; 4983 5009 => 0.02 mag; 1.05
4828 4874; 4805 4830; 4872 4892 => 0.00 mag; 0.789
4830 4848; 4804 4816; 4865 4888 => -0.06 mag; 0.756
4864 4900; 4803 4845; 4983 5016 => 0.17 mag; 0.908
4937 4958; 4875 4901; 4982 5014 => 0.08 mag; 0.98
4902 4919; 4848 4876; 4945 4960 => 0.11 mag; 0.879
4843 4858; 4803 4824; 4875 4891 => 0.00 mag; 0.793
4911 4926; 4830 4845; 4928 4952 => 0.10 mag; 0.828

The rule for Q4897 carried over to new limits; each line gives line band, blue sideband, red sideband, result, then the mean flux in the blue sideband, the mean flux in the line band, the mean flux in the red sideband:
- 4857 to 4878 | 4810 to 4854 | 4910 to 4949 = 0.2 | 0.798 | 0.79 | 0.8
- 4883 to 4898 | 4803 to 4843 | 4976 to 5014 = 2.7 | 0.794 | 0.748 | 1.09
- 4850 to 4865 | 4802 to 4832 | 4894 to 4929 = -0.5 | 0.786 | 0.816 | 0.795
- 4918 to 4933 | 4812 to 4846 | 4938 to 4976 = 2.1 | 0.797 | 0.771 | 0.93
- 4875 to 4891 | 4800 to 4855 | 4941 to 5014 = 1.3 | 0.793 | 0.805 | 1.02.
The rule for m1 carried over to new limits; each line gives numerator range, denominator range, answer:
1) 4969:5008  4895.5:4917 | 1.32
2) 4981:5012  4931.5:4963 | 1.27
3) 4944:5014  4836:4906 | 1.35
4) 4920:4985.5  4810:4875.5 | 1.18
